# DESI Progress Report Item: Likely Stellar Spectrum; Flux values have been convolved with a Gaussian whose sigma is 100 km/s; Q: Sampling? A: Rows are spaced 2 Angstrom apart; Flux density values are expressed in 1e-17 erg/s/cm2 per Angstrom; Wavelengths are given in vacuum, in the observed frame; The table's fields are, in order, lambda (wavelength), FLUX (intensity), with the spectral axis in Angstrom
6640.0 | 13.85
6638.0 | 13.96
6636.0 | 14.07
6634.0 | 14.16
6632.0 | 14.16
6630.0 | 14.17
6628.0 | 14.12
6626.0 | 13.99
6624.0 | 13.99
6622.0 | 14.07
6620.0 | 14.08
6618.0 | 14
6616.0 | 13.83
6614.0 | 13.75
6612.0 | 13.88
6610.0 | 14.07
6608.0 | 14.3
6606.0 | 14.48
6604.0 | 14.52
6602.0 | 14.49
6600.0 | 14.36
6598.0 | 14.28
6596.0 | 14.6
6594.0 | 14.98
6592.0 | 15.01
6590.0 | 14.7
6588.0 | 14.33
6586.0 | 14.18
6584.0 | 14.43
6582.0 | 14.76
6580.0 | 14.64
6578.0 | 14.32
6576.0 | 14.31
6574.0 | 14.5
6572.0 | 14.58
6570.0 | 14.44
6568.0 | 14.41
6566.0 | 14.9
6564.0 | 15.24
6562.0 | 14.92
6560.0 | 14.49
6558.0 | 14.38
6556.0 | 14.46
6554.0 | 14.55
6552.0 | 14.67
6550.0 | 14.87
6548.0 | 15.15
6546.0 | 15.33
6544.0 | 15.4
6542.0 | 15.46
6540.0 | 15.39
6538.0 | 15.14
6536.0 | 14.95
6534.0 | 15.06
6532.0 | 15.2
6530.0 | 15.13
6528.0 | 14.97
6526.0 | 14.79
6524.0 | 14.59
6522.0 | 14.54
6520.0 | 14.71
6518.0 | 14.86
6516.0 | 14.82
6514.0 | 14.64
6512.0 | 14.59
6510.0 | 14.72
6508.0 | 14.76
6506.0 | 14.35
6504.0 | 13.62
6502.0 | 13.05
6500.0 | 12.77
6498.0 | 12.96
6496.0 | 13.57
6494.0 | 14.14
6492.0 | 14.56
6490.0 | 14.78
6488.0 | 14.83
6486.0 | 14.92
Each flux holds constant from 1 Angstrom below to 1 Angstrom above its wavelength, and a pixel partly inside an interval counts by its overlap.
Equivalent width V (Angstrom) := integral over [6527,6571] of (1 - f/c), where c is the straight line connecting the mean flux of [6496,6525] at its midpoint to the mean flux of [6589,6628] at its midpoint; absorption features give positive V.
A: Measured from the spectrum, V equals -2.2 Angstrom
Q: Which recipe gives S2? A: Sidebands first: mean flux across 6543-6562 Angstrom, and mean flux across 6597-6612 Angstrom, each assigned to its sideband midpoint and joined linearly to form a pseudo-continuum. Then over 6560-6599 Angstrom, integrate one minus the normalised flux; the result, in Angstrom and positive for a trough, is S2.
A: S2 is -0.1 Angstrom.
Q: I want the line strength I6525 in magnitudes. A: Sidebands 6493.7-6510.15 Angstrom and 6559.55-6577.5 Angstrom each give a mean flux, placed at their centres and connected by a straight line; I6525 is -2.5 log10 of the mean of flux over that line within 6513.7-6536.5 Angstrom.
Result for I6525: -0.062 mag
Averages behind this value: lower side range 13.7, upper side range 14.6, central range 14.9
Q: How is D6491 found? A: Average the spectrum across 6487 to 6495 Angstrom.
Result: 14.6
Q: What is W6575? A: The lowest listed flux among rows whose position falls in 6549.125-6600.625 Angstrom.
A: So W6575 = 14.18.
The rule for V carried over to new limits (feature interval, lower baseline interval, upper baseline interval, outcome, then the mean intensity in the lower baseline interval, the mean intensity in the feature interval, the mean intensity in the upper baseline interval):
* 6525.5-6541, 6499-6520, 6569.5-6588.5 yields -0.84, 14.2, 15.1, 14.5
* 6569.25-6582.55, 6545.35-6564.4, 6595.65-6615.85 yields 0.05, 14.8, 14.5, 14.2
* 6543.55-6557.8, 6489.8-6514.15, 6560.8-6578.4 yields -0.41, 14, 14.9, 14.6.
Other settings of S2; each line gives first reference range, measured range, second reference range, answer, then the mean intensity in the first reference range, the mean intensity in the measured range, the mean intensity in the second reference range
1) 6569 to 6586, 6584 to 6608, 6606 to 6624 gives -0.5 Angstrom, 14.5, 14.5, 14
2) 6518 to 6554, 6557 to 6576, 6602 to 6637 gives 0.1 Angstrom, 15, 14.6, 14.1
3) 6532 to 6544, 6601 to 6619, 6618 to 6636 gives 0.2 Angstrom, 15.2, 14.1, 14.1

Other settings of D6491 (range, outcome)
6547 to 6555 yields 14.8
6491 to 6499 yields 13.8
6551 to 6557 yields 14.6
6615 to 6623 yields 14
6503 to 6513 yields 14.4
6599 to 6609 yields 14.4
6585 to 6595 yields 14.6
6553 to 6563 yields 14.6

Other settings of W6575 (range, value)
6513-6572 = 14.38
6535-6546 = 14.95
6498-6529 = 12.77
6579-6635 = 13.75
